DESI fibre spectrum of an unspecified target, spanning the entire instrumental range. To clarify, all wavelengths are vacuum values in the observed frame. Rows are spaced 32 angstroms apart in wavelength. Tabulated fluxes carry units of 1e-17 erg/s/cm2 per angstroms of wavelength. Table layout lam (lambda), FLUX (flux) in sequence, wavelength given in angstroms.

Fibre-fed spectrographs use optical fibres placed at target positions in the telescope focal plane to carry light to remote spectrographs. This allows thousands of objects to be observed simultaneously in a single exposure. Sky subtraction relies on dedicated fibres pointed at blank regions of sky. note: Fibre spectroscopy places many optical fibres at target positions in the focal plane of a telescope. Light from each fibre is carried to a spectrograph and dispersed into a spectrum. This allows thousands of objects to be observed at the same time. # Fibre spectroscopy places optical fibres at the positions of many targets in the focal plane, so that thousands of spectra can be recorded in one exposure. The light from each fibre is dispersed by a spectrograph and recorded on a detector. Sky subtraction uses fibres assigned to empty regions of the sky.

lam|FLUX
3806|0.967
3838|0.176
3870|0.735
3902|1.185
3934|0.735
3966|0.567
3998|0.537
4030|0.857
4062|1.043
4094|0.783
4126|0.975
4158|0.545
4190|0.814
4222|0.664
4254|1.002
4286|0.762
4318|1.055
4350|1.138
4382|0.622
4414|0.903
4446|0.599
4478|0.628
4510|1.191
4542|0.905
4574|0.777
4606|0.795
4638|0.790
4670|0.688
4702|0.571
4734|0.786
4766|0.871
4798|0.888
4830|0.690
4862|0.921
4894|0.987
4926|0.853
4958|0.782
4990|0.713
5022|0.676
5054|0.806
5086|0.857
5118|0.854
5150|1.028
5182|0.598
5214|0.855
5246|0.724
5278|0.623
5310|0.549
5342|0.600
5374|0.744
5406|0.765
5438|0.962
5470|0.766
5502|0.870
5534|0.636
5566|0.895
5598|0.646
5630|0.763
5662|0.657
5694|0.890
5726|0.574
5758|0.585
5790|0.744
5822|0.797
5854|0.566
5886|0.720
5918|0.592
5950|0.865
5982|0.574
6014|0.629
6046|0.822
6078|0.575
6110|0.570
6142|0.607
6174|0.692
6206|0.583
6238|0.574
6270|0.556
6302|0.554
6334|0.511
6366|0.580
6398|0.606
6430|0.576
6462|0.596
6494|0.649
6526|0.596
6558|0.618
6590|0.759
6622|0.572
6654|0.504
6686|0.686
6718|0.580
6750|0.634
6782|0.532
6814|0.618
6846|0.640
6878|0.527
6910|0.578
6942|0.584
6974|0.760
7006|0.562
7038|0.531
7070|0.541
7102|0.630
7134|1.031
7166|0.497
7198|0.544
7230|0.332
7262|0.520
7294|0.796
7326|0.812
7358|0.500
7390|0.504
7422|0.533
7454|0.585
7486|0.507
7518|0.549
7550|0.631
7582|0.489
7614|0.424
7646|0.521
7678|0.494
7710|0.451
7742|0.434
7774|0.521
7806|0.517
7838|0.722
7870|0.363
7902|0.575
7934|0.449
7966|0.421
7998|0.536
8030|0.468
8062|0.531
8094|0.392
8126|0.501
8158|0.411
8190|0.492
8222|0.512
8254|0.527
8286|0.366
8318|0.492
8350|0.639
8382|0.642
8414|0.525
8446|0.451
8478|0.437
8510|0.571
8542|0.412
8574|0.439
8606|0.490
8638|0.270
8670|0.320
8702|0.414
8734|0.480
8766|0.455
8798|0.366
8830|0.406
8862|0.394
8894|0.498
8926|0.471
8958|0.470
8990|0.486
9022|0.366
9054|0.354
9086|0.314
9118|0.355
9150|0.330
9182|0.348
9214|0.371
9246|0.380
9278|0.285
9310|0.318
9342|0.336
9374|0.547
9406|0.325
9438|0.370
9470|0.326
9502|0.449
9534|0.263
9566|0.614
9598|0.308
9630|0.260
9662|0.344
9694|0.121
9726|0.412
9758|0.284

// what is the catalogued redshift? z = 0.088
